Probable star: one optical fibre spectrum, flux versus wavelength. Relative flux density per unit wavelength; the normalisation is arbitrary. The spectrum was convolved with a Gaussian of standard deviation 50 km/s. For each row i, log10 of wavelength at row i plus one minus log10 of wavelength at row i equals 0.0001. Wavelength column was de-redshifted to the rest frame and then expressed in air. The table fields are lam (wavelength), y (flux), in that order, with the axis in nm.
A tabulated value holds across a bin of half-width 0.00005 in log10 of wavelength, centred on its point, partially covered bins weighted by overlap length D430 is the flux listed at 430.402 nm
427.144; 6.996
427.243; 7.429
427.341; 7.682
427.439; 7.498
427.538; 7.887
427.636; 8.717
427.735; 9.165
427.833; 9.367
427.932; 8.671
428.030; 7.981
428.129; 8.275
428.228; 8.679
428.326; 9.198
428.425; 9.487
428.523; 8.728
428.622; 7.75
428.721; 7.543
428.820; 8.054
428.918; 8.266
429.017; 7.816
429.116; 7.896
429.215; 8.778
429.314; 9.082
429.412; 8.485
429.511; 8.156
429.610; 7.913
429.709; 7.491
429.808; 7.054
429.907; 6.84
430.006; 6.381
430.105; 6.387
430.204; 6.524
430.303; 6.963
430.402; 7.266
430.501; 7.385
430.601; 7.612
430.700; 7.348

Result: 7.266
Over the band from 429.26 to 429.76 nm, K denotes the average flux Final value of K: 8.23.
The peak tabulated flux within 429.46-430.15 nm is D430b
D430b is 8.156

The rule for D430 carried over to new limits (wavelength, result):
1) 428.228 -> 8.679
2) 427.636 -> 8.717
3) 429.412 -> 8.485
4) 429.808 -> 7.054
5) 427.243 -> 7.429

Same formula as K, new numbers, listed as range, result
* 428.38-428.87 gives 8.31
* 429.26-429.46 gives 8.82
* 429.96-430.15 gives 6.38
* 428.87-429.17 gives 7.99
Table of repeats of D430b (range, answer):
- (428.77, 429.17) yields 8.266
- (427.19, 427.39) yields 7.682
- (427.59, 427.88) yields 9.367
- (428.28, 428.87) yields 9.487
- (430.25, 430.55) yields 7.385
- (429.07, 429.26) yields 8.778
